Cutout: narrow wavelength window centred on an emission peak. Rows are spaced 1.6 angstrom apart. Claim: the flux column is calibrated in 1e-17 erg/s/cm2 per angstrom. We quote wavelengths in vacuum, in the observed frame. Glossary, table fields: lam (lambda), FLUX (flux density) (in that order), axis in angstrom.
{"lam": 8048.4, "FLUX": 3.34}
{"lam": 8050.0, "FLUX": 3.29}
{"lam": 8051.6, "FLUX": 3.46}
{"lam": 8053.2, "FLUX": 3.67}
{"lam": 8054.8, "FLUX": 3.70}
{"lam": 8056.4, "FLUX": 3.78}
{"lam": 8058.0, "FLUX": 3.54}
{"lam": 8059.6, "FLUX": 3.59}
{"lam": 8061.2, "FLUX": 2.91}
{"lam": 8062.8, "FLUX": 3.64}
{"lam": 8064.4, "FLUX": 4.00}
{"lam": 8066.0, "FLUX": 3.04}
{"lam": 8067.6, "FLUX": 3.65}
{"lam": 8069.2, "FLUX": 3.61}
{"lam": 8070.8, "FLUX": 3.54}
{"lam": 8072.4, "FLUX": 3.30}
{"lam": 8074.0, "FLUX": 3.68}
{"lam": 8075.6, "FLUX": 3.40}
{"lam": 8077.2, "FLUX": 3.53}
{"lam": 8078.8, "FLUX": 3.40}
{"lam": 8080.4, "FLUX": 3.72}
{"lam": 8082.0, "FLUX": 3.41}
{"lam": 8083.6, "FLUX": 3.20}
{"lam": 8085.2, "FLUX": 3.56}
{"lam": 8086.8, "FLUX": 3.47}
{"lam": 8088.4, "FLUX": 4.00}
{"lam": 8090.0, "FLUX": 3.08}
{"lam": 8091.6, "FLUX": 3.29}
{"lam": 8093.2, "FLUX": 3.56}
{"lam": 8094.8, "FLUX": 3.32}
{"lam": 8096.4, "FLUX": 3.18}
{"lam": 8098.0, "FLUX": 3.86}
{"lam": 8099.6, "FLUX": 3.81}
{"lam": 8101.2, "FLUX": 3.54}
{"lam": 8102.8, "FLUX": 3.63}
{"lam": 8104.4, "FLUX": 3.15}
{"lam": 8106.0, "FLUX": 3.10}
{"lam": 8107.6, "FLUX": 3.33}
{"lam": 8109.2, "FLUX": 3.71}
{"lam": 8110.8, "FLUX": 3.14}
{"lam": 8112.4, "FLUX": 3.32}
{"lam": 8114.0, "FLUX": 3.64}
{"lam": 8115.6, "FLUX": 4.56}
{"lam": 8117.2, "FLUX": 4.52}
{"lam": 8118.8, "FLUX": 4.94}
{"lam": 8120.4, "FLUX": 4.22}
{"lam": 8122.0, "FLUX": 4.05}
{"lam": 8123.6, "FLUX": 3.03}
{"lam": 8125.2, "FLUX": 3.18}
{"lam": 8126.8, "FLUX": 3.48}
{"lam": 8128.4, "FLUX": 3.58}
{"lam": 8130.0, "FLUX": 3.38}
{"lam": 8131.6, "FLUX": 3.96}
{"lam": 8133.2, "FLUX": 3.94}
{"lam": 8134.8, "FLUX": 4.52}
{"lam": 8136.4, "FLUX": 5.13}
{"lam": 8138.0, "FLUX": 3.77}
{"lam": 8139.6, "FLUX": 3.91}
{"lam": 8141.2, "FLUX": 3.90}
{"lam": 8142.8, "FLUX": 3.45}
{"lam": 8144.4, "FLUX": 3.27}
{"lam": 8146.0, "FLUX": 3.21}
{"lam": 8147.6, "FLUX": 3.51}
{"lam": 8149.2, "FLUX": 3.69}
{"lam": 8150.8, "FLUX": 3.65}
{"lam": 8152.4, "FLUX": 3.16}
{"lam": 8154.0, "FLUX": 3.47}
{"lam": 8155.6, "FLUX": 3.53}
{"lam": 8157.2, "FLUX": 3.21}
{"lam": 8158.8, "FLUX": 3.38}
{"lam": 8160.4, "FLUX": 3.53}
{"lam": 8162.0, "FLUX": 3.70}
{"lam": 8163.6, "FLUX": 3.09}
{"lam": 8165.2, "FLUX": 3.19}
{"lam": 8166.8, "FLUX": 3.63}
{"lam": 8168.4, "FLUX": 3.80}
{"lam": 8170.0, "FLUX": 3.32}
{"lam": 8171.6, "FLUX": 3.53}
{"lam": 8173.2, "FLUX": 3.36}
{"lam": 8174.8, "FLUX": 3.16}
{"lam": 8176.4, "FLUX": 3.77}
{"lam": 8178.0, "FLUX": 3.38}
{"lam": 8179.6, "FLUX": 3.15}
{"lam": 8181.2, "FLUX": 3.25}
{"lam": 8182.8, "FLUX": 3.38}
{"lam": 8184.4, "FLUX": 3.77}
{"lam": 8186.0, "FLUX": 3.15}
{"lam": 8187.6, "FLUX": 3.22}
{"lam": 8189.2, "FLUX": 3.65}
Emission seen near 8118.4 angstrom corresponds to [S II]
